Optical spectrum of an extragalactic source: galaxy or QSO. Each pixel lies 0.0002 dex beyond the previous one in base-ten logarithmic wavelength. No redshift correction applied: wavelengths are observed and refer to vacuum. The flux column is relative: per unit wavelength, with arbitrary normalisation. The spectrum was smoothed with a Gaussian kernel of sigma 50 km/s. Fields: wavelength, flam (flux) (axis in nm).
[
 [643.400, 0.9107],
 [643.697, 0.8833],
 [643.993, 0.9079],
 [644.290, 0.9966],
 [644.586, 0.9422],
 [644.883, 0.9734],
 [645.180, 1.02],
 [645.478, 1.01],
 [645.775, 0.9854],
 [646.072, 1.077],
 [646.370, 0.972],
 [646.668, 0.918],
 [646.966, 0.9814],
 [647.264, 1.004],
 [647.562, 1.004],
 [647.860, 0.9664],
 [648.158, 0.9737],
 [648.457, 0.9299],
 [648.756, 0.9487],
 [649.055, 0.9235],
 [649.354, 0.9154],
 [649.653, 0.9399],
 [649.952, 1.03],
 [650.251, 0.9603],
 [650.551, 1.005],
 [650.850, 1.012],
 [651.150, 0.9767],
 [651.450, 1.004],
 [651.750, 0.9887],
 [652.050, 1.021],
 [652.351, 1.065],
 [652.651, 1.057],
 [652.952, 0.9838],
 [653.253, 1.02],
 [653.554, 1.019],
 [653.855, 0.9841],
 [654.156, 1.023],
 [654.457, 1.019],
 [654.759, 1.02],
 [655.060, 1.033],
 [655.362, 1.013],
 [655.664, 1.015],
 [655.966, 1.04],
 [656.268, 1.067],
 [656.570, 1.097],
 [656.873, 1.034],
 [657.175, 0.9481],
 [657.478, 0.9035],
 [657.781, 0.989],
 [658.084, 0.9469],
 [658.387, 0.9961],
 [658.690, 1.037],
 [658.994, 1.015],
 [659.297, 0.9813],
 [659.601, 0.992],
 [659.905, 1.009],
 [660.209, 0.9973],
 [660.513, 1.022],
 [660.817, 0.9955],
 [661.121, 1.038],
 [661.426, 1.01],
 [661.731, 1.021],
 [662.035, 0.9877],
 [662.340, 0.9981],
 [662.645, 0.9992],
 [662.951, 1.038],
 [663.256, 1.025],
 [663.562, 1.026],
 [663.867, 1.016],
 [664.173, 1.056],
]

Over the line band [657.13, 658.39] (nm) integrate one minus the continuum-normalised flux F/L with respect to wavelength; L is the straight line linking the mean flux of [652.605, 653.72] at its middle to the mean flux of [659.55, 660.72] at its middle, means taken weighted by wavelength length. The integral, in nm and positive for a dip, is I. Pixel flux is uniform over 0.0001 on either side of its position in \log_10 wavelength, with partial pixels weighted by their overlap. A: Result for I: 0.070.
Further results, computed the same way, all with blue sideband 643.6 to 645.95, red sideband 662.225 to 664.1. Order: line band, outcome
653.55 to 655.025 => -0.03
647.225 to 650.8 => 0.05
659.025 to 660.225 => 0.01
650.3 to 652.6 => -0.05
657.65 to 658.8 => 0.02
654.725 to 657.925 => -0.05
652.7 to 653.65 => -0.02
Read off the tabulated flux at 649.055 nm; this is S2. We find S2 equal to 0.9235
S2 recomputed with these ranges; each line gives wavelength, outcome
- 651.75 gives 0.9887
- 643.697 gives 0.8833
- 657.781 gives 0.989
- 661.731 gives 1.021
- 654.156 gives 1.023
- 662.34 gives 0.9981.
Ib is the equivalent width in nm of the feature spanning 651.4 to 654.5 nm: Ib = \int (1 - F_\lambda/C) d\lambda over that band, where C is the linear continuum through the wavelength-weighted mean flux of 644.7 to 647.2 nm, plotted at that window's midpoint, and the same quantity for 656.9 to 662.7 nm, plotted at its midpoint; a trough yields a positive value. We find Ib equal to -0.07 nm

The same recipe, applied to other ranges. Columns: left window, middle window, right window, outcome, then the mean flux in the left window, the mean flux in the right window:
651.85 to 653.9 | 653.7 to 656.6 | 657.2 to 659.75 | -0.07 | 1.02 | 0.981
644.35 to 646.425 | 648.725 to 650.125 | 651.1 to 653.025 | 0.08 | 0.998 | 1.02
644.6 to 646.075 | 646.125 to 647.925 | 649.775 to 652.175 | 0.04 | 1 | 0.999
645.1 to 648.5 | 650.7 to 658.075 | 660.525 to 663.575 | -0.09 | 0.988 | 1.01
